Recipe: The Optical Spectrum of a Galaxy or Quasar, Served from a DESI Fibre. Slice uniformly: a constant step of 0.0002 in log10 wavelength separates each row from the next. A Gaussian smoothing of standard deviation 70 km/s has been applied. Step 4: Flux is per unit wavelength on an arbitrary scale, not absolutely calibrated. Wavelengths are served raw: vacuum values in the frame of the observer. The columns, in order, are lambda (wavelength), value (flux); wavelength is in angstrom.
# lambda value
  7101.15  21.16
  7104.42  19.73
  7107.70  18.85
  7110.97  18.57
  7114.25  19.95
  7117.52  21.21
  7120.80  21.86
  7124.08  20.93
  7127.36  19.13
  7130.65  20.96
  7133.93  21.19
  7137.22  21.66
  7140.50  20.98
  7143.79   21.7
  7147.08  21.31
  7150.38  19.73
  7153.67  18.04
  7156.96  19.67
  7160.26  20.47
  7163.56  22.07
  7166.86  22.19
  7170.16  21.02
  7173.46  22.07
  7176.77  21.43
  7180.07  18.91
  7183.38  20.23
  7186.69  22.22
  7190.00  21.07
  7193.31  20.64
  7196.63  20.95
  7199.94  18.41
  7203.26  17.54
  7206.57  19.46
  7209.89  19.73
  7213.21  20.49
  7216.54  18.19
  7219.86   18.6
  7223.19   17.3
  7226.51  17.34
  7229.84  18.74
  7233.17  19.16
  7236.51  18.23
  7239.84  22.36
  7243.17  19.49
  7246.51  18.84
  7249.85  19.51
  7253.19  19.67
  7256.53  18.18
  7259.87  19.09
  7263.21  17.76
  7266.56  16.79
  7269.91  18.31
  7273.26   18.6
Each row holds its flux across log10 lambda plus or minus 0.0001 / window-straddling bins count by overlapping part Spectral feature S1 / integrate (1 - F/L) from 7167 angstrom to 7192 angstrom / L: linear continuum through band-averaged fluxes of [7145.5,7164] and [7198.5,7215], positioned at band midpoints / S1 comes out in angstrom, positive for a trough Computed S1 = -1.8 angstrom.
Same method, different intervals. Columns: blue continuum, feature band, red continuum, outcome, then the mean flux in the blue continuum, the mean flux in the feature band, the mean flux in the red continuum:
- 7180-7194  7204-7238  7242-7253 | 2.17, 20.8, 18.7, 19.3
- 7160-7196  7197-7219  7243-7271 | 1.19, 21.1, 19.1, 18.6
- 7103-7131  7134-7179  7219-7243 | -2.89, 20.1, 20.9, 18.9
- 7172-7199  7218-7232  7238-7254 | 1.55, 20.9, 18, 20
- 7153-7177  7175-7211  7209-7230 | -0.60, 21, 20.1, 18.6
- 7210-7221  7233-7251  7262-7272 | -1.21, 19.2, 19.6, 17.6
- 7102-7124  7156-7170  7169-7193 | -0.28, 20.1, 21.2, 21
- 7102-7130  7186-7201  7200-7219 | -1.13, 20.1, 20.6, 19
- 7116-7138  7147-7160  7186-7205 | 0.65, 21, 19.6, 20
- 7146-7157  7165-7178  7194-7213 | -1.44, 19.6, 21.7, 19.4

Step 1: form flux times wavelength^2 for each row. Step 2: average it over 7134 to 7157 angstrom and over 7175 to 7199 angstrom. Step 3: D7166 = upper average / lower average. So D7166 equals 1.02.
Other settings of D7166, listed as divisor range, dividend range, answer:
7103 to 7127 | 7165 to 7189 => 1.07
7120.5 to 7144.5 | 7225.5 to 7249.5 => 0.94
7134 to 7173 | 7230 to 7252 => 0.96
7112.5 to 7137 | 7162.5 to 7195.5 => 1.03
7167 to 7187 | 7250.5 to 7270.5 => 0.90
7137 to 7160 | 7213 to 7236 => 0.92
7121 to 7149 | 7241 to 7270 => 0.92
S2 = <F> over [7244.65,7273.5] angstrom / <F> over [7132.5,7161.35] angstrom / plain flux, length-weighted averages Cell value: 0.9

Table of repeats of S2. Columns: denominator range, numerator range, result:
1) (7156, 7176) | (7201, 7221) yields 0.89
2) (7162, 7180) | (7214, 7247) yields 0.88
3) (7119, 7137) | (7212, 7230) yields 0.88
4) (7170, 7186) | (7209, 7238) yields 0.89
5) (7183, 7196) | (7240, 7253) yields 0.93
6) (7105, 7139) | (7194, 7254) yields 0.94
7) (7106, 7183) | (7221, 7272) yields 0.91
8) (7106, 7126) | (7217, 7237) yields 0.90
